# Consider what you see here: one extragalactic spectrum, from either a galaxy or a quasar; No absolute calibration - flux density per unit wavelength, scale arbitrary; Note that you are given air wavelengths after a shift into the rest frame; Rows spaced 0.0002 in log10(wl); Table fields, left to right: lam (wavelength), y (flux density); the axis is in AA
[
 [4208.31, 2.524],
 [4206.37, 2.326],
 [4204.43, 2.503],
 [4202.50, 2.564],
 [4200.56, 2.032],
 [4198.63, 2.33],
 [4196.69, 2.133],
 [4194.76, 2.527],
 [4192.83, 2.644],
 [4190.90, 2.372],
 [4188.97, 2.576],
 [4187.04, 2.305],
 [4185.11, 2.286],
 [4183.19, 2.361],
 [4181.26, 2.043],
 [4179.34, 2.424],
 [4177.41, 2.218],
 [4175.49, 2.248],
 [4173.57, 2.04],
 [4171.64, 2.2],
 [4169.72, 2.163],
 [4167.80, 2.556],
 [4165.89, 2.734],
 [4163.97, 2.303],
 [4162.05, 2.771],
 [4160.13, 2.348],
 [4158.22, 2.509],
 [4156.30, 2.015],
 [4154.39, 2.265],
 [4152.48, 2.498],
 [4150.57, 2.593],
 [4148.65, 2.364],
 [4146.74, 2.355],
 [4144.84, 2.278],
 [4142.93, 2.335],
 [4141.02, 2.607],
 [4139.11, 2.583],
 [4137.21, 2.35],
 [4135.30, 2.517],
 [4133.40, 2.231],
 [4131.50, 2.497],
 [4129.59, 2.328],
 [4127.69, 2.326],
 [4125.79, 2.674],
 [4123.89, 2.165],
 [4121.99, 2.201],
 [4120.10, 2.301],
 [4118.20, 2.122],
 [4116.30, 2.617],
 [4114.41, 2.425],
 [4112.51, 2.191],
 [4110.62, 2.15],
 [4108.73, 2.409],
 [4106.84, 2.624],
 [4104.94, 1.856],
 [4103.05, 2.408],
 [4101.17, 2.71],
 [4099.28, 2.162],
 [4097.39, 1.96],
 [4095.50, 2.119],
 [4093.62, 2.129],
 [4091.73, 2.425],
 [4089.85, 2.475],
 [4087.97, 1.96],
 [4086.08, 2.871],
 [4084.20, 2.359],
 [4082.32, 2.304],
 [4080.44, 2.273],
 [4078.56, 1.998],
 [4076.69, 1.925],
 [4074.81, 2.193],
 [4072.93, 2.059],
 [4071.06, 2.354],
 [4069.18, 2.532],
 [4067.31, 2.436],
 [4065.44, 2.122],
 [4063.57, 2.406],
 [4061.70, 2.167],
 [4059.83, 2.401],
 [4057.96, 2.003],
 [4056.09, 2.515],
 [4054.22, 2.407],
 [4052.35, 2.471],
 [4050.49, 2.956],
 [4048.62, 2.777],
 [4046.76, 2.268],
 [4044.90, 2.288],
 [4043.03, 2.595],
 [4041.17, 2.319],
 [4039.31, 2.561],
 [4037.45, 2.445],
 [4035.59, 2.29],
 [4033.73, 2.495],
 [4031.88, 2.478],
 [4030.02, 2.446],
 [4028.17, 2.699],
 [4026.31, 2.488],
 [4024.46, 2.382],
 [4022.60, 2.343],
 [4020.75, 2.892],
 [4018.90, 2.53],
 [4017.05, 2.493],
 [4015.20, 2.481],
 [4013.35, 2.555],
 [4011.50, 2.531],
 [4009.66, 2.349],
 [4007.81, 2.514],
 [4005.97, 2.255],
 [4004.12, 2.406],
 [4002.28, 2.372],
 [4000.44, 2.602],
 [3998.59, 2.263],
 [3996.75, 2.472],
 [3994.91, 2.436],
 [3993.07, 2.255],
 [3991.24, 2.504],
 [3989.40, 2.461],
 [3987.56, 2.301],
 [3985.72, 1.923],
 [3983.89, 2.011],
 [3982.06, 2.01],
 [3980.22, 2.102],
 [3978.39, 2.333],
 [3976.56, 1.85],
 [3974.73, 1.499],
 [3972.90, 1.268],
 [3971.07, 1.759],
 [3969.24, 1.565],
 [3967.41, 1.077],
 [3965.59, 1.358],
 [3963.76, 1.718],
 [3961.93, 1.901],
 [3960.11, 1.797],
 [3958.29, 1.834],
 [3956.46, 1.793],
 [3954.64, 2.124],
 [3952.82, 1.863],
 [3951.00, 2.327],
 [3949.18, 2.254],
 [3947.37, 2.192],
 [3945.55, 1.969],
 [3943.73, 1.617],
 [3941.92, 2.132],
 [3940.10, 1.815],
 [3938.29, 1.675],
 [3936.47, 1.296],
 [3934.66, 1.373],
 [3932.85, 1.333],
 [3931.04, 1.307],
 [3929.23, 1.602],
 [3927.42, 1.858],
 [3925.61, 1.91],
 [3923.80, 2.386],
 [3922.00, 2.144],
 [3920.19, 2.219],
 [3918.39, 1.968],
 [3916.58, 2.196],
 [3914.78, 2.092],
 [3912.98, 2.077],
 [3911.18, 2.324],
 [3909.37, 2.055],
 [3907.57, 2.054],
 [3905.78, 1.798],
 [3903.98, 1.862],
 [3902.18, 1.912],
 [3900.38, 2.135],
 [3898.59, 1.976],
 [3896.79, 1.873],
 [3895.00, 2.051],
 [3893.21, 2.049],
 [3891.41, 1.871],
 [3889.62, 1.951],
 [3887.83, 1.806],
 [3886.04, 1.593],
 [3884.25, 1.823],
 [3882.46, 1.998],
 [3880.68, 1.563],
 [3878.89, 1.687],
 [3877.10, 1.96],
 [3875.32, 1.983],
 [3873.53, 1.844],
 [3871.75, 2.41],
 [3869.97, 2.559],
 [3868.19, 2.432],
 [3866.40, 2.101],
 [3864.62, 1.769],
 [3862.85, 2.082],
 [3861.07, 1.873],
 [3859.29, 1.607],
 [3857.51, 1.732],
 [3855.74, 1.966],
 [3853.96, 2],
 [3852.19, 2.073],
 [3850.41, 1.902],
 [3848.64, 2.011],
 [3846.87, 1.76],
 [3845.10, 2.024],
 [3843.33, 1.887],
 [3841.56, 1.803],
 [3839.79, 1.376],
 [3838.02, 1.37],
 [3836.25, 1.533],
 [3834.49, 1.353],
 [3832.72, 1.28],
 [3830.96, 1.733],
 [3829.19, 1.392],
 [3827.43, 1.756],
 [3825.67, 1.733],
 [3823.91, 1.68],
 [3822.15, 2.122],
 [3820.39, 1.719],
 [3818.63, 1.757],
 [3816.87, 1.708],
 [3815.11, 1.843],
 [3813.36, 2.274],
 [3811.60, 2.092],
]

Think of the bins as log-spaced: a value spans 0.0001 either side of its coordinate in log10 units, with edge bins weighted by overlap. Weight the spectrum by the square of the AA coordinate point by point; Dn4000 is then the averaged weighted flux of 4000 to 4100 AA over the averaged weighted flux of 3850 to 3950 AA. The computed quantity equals 1.3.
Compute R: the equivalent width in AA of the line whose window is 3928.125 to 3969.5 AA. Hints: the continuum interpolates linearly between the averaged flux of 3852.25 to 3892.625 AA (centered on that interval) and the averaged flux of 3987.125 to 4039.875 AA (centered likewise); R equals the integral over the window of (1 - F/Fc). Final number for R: 9.0 AA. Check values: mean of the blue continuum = 1.94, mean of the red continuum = 2.46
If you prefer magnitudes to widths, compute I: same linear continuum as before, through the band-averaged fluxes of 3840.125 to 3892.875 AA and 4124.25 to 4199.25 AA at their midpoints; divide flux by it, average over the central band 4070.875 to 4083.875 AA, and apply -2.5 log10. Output 0.05 mag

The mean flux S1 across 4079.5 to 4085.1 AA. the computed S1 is 2.31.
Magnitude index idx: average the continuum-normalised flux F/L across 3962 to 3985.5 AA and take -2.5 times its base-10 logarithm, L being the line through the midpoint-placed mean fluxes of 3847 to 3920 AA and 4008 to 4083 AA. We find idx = 0.27 mag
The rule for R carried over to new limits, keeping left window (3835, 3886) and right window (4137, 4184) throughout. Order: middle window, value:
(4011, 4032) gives -3.75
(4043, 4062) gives -2.15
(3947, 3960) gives 0.02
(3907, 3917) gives -0.82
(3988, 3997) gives -1.36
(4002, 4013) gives -1.51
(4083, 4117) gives -0.79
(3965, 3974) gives 2.85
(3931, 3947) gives 2.90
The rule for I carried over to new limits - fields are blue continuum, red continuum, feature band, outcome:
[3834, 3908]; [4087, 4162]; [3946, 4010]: 0.020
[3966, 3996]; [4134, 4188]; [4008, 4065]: -0.185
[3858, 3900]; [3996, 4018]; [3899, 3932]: 0.051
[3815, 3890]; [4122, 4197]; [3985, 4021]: -0.157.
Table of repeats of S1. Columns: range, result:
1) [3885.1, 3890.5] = 1.78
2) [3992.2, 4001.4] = 2.4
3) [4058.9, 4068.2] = 2.31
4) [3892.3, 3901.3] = 2.02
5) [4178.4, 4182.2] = 2.24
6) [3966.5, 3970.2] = 1.33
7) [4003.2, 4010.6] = 2.38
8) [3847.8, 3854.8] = 2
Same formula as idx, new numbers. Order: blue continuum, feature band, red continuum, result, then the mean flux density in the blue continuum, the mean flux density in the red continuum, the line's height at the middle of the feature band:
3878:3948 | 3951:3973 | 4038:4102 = 0.18 mag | 1.88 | 2.34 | 2.03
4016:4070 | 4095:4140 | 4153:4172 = 0.04 mag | 2.46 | 2.4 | 2.42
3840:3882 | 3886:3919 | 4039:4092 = 0.02 mag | 1.95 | 2.36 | 2.03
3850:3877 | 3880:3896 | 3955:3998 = 0.08 mag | 2.02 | 1.93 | 2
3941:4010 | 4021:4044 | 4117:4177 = -0.15 mag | 2.04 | 2.37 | 2.15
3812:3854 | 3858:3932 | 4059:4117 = -0.05 mag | 1.75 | 2.29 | 1.88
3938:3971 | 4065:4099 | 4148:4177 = -0.04 mag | 1.83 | 2.37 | 2.16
